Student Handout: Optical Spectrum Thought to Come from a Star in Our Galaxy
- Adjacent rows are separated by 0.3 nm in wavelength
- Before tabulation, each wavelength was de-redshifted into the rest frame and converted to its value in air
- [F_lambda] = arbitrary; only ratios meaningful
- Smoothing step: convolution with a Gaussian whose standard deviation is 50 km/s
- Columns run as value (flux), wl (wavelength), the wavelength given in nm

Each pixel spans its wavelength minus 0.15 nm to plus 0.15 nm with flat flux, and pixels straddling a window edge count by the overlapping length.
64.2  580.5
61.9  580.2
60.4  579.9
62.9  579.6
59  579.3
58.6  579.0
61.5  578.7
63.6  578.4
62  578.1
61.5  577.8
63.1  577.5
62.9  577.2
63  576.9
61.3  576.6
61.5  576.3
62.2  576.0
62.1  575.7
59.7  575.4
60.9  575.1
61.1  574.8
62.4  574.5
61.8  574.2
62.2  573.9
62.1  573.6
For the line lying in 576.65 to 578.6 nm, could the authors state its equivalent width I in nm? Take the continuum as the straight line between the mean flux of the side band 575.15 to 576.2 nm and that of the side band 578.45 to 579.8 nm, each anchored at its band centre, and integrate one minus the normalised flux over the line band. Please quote -0.051 nm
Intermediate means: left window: 61.3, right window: 60.7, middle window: 62.6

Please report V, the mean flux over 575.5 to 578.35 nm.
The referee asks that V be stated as 62.2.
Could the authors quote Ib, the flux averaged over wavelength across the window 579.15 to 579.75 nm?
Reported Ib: 61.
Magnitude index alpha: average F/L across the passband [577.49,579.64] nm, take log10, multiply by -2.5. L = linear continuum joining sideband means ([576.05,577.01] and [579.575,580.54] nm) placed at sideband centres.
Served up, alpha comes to 0.01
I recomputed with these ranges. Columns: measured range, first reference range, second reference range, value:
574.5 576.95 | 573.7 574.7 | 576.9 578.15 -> 0.03 nm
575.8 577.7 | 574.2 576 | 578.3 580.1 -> -0.03 nm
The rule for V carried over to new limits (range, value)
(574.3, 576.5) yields 61.4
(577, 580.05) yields 61.6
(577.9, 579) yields 61.8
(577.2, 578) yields 62.4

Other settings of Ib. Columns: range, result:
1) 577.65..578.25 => 61.8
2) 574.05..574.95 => 61.8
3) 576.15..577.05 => 61.9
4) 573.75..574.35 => 62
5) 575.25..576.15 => 61.3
